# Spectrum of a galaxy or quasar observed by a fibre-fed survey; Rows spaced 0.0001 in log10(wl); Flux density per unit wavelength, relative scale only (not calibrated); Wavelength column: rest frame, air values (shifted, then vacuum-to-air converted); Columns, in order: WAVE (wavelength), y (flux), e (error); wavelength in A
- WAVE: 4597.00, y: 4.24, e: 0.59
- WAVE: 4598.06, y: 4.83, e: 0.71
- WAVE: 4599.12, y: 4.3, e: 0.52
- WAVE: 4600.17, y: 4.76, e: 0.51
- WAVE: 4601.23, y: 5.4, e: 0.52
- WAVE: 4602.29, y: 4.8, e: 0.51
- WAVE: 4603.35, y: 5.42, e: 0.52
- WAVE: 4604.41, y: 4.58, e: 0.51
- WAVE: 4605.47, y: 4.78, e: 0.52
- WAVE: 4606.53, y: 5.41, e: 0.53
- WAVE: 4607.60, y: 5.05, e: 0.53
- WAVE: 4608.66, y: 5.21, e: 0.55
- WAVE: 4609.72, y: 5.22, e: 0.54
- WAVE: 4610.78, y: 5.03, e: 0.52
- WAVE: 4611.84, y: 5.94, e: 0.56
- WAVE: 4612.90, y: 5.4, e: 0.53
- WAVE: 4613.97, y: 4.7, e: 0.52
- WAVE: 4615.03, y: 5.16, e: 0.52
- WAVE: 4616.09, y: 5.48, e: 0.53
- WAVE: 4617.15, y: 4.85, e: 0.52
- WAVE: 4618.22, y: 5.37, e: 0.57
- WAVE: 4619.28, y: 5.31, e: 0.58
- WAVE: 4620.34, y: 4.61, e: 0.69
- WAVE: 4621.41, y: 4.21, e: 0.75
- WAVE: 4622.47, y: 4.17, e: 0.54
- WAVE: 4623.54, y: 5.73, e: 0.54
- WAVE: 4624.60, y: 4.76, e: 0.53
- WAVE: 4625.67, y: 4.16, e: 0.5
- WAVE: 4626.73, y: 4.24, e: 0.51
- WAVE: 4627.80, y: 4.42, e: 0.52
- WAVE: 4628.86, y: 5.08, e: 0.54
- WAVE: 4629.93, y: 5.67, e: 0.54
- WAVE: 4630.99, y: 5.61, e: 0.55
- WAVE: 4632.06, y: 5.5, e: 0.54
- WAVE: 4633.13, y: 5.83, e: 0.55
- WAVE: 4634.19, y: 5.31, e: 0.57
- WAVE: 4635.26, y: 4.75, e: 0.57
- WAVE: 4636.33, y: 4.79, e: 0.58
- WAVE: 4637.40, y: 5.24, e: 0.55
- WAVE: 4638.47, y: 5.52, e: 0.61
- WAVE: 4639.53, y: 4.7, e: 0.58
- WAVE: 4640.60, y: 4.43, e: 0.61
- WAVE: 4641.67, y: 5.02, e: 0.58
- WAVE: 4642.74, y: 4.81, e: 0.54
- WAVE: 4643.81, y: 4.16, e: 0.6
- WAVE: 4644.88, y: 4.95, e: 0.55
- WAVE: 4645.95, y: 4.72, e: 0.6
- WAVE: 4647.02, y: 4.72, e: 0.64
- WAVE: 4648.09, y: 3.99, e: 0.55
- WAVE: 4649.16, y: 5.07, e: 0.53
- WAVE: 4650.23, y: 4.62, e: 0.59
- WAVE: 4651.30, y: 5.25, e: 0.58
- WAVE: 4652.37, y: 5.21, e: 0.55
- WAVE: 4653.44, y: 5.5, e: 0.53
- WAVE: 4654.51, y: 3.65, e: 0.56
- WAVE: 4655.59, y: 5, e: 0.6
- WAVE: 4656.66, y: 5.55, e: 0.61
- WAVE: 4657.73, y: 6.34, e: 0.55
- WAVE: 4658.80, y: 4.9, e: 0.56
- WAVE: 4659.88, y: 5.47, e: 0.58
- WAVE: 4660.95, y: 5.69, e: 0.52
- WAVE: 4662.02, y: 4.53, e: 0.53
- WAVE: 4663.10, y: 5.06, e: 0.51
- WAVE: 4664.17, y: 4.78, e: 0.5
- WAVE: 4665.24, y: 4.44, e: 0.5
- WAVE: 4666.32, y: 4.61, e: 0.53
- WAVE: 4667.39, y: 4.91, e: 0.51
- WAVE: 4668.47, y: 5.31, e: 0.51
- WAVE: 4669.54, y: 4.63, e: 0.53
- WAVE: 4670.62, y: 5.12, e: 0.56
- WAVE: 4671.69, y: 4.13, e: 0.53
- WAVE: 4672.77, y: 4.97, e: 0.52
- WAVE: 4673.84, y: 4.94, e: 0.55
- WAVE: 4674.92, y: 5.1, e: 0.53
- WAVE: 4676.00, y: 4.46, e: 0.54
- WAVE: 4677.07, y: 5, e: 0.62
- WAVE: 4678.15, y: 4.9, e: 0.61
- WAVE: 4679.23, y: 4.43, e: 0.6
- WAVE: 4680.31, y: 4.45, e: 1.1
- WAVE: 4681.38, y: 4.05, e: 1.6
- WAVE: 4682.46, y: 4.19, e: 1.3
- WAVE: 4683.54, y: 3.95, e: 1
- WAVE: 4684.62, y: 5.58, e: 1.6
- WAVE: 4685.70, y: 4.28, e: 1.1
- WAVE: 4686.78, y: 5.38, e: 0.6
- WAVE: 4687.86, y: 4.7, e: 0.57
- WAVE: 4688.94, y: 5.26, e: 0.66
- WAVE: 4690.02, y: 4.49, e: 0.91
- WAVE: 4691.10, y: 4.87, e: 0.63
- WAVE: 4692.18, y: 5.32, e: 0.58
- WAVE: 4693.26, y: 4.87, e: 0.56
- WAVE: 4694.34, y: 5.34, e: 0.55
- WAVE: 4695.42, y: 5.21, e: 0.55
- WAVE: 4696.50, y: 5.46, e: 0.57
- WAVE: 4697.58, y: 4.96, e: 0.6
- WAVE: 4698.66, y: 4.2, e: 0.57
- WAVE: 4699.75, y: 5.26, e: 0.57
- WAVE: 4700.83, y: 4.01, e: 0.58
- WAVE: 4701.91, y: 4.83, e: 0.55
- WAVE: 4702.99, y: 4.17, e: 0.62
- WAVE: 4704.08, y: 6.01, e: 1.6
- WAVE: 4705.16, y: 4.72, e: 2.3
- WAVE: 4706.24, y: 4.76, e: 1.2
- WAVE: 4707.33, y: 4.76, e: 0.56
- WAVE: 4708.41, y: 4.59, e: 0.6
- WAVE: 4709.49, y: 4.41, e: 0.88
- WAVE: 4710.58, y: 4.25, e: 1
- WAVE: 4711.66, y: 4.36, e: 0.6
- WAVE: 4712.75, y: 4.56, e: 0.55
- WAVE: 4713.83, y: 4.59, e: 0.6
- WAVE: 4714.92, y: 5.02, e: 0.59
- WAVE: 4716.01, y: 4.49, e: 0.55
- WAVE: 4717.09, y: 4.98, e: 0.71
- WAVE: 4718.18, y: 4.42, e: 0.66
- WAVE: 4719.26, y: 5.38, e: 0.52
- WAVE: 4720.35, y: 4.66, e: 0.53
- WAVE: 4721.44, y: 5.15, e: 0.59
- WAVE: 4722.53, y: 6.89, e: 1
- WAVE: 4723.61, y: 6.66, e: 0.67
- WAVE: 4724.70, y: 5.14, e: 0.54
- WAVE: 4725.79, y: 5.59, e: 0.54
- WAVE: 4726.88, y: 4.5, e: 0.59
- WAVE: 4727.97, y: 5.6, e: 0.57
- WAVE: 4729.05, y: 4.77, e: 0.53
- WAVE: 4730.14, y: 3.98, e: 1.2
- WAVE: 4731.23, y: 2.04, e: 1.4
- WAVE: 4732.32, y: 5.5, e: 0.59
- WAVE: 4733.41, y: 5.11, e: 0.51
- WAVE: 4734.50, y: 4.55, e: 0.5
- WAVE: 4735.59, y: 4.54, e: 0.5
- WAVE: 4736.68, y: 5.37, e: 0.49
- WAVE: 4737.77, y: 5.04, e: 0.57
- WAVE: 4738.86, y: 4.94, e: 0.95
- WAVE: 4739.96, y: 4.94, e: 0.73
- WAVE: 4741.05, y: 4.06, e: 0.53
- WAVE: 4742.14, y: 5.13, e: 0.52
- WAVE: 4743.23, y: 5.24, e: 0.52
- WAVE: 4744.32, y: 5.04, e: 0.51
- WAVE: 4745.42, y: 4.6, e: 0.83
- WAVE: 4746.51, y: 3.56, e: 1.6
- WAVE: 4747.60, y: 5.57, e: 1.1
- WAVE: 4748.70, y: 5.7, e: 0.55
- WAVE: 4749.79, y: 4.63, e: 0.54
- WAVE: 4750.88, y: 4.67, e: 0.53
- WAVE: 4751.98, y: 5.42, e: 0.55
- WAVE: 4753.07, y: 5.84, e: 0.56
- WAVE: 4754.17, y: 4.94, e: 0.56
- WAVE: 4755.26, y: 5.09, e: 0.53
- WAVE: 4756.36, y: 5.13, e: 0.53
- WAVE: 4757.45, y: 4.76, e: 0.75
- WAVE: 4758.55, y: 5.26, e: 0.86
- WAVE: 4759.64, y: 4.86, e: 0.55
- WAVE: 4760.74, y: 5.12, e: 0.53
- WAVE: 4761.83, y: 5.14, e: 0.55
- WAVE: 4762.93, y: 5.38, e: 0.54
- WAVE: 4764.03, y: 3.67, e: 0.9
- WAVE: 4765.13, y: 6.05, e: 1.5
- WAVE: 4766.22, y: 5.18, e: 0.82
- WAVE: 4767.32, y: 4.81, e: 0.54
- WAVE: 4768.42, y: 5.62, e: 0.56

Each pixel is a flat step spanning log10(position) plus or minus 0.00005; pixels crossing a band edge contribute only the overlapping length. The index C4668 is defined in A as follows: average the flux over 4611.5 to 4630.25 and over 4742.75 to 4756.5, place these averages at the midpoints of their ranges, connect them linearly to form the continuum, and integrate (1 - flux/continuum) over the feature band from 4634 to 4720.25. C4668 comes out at 2.5 A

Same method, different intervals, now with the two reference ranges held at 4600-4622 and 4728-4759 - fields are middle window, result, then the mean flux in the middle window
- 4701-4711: 0.4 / 4.7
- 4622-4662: 0.4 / 4.98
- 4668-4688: 1.0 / 4.71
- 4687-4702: 0.0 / 4.93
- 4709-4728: -0.5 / 5.02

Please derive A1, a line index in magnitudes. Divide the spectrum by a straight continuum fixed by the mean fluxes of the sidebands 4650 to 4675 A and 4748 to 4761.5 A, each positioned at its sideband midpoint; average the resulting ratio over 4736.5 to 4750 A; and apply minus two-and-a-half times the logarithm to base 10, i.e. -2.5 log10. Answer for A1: 0.04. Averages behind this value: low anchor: 4.99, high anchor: 5.12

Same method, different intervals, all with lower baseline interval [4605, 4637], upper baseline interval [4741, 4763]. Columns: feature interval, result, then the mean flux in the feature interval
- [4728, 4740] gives 0.09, 4.65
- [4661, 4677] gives 0.05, 4.82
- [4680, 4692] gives 0.08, 4.68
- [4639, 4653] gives 0.07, 4.75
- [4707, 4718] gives 0.10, 4.59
